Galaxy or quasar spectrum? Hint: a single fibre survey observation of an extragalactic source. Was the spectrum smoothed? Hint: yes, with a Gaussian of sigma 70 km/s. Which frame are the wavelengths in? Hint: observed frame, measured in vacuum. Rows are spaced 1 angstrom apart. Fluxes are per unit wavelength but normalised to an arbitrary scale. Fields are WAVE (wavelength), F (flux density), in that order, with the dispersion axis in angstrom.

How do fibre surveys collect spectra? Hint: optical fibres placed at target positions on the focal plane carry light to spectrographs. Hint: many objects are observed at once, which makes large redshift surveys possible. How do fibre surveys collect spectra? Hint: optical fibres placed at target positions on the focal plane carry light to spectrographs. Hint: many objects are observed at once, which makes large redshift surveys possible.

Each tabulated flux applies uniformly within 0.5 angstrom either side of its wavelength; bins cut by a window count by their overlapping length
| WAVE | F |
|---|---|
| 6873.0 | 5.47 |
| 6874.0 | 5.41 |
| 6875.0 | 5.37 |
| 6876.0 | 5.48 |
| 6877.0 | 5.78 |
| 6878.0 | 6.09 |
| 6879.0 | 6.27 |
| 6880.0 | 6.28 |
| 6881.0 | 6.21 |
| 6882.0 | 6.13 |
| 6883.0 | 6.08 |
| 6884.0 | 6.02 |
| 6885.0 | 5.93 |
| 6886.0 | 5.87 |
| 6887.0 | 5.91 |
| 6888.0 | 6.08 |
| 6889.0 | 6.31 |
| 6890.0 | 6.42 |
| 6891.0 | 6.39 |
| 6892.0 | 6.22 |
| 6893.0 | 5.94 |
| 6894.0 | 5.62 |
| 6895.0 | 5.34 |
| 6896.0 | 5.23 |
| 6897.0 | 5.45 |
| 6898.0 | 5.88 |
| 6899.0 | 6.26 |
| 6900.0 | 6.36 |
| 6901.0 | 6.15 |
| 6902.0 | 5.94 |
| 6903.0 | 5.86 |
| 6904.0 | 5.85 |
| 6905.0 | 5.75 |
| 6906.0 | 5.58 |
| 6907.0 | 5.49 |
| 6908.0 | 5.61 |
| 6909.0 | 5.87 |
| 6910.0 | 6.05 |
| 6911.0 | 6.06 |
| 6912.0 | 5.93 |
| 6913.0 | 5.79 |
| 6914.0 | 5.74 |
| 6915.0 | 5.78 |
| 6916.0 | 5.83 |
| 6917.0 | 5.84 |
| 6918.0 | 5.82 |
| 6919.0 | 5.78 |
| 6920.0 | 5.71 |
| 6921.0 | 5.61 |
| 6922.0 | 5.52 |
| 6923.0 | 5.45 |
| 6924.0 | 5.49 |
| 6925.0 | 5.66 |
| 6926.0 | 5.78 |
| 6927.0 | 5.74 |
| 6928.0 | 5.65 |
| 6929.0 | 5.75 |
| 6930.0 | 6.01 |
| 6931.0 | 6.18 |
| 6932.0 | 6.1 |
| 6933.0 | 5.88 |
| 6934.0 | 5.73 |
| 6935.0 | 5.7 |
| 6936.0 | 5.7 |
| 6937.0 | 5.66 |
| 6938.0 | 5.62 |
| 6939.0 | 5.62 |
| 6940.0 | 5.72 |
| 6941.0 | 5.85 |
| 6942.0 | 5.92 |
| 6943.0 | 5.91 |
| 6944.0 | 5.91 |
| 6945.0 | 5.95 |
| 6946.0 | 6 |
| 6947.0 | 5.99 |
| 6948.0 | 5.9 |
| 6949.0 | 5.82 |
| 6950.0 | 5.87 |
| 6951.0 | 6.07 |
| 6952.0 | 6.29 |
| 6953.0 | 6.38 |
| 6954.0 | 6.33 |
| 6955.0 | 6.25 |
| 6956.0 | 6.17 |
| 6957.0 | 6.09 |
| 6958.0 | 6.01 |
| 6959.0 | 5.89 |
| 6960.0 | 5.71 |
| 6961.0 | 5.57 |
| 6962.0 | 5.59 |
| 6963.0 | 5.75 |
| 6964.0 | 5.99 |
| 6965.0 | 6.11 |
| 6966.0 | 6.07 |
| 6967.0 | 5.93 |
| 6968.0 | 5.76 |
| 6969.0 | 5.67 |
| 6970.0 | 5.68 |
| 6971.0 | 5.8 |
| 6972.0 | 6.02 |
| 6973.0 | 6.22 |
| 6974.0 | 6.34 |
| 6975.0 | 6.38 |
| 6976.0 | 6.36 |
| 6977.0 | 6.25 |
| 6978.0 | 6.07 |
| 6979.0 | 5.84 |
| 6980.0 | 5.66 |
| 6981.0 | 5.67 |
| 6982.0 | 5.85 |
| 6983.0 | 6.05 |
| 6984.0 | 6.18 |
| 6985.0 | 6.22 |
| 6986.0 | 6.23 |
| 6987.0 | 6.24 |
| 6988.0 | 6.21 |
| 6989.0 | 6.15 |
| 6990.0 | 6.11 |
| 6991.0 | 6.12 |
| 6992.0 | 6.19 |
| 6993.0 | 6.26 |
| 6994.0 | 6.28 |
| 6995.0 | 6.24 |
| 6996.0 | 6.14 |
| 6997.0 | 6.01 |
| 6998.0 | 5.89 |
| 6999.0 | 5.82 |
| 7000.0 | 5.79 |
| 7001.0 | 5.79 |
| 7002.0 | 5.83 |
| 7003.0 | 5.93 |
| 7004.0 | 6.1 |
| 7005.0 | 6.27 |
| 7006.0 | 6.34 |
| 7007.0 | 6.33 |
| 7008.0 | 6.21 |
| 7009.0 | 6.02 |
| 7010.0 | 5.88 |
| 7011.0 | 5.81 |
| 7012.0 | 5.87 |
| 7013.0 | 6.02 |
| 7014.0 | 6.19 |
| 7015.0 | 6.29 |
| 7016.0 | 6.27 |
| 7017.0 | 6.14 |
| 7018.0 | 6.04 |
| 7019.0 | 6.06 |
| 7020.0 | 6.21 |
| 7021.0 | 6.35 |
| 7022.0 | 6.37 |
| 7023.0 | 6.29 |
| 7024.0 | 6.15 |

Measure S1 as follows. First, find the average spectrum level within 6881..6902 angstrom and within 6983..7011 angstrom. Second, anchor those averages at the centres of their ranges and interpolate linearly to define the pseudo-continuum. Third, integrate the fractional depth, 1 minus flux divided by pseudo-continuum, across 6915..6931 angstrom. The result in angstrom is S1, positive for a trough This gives 0.8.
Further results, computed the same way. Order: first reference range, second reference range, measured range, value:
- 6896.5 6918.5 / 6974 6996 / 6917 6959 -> 0.7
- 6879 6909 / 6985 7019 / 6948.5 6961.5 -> 0.0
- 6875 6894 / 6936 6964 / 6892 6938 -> 1.6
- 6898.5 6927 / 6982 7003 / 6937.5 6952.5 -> 0.0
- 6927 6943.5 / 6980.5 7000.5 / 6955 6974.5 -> 0.1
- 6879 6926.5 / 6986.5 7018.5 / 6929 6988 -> 0.3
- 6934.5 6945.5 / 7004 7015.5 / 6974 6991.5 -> -0.3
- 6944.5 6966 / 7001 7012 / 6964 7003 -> -0.1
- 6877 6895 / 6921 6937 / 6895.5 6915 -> 0.3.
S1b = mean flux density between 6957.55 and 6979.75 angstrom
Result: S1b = 5.95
